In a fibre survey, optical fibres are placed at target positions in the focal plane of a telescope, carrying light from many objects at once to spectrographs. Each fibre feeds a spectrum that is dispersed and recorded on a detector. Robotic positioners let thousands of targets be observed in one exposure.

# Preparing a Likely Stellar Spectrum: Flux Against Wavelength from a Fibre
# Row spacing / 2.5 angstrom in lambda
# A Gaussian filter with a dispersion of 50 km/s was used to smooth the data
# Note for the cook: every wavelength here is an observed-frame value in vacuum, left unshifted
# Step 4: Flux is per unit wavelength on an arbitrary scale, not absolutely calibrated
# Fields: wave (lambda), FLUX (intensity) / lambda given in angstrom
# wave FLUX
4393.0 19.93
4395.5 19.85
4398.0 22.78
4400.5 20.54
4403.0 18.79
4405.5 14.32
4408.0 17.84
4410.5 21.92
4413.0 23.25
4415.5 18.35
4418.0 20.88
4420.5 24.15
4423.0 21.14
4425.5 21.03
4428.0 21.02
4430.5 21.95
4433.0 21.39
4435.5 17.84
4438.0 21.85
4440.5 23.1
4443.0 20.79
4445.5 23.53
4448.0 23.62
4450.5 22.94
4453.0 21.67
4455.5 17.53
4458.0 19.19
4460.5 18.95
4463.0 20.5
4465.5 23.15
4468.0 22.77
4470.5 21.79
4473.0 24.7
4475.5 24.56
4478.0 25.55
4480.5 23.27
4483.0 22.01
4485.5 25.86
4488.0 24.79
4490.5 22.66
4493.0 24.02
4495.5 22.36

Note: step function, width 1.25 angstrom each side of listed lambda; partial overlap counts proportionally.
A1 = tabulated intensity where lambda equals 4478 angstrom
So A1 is 25.55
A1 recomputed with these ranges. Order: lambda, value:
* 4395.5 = 19.85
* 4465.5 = 23.15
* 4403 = 18.79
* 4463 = 20.5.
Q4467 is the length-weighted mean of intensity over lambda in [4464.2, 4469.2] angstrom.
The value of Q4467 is 22.9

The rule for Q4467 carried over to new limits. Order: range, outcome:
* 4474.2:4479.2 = 25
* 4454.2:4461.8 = 18.6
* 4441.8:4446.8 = 22.2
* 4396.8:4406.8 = 19.1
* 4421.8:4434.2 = 21.3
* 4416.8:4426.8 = 21.8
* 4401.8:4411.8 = 18.2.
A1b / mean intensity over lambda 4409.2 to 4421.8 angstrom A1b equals 21.7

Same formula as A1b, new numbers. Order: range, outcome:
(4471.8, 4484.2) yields 24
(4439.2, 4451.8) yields 22.8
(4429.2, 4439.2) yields 20.8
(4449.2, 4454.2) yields 22.3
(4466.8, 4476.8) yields 23.5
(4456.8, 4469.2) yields 20.9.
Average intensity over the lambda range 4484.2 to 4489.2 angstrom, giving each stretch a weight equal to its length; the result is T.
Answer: 25.3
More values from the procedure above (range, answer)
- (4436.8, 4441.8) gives 22.5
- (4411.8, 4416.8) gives 20.8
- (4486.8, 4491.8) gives 23.7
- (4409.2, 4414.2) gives 22.5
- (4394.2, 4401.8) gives 21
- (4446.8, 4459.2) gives 21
